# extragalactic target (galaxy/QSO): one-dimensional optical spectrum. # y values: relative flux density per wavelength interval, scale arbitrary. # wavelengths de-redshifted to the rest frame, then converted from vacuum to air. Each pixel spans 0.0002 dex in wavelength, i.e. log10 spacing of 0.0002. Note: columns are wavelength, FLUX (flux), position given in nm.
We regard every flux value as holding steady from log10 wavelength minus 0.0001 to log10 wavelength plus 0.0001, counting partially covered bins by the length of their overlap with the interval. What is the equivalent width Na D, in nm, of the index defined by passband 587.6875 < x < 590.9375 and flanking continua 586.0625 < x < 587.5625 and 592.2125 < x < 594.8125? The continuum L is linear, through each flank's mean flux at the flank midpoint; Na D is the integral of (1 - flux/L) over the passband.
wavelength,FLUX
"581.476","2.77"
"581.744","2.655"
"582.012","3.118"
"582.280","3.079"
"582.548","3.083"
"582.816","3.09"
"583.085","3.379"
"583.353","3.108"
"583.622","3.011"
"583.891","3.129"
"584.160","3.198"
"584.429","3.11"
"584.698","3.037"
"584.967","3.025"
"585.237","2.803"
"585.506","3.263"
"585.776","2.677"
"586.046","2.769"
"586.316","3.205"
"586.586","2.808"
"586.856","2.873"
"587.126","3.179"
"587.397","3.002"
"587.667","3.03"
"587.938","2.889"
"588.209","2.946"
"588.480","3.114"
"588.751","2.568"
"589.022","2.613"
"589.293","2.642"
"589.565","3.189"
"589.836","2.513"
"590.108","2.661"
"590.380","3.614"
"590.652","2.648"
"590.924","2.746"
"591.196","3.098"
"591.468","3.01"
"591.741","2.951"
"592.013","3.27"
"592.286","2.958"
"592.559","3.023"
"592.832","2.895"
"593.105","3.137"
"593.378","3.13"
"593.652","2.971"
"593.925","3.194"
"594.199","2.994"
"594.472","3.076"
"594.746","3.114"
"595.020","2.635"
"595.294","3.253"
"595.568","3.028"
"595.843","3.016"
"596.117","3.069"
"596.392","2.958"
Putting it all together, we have 0.17 nm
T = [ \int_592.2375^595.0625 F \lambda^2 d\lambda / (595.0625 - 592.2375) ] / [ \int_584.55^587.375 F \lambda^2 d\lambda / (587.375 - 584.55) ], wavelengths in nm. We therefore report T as 1.05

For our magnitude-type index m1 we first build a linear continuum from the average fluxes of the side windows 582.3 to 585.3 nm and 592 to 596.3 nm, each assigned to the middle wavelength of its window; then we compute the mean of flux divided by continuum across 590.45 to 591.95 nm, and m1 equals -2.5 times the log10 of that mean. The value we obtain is 0.04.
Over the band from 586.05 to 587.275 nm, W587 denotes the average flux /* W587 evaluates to 2.99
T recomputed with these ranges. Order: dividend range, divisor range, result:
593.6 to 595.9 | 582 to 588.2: 1.03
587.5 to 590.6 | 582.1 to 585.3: 0.95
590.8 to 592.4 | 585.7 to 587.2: 1.05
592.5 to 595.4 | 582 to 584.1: 1.01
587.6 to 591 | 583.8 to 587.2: 0.96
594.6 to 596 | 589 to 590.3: 1.11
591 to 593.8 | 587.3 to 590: 1.08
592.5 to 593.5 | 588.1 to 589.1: 1.10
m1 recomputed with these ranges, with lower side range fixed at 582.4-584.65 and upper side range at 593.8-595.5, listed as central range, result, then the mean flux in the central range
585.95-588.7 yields 0.05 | 2.97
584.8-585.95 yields 0.06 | 2.94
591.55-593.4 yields 0.01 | 3.05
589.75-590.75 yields 0.07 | 2.88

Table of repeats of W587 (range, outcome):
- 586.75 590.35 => 2.88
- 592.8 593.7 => 3.05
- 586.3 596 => 2.97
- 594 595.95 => 3.02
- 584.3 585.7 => 3.03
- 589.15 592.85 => 2.95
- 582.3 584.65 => 3.13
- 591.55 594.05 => 3.06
